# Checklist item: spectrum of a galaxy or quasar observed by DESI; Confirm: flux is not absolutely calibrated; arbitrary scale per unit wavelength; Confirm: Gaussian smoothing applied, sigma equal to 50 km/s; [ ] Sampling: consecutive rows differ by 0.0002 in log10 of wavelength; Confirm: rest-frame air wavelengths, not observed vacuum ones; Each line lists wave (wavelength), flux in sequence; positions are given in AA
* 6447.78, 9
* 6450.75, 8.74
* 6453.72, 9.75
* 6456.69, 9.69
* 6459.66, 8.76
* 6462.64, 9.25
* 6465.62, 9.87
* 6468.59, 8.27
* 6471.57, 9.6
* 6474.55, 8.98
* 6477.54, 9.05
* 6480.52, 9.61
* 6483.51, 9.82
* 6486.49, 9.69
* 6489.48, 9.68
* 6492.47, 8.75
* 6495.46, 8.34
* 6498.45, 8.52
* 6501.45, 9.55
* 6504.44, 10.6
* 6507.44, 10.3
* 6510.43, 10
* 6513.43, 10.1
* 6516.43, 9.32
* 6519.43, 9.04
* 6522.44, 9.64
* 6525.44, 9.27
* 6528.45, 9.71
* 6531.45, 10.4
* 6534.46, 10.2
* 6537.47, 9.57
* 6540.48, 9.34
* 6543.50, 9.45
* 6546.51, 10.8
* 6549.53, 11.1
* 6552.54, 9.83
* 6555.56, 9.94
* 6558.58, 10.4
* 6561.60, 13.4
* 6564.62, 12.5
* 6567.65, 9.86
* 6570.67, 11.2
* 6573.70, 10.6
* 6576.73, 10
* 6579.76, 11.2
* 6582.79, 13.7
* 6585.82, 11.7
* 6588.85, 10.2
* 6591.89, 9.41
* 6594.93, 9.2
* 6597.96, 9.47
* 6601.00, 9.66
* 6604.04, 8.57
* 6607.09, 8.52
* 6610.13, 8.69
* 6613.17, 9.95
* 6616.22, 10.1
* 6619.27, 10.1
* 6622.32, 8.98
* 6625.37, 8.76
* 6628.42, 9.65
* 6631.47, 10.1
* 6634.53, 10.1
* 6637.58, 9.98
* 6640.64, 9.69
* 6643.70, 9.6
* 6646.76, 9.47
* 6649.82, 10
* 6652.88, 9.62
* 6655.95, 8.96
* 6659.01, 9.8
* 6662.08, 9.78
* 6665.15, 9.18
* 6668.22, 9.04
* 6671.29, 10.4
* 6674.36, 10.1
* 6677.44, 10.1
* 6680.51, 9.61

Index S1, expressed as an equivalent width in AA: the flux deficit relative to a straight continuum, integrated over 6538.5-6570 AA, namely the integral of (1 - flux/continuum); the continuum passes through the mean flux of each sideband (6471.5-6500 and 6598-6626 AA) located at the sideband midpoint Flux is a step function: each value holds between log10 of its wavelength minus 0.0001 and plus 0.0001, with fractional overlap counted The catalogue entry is -4.9 AA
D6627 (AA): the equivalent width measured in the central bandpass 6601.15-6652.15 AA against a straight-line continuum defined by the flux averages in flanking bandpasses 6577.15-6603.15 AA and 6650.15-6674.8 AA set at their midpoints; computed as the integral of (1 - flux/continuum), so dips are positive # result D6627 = 2.6 AA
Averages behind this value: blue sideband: 10.5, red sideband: 9.61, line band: 9.52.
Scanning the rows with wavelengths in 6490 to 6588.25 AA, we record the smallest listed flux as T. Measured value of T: 8.34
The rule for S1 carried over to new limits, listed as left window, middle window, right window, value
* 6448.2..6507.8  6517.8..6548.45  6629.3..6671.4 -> -1.1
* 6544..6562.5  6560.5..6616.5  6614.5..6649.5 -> -0.6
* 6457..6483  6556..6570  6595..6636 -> -3.1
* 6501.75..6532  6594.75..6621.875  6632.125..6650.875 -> 1.3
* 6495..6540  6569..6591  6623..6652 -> -3.4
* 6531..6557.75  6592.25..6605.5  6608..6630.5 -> 0.5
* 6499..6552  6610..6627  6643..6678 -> 0.4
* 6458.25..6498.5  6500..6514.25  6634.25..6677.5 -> -1.3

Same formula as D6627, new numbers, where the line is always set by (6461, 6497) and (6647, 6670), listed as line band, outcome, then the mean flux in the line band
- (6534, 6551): -1.3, 10.1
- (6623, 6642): -0.5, 9.68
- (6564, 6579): -2.2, 10.7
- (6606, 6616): 0.2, 9.22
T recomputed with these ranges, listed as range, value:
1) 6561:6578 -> 9.86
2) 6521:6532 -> 9.27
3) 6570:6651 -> 8.52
